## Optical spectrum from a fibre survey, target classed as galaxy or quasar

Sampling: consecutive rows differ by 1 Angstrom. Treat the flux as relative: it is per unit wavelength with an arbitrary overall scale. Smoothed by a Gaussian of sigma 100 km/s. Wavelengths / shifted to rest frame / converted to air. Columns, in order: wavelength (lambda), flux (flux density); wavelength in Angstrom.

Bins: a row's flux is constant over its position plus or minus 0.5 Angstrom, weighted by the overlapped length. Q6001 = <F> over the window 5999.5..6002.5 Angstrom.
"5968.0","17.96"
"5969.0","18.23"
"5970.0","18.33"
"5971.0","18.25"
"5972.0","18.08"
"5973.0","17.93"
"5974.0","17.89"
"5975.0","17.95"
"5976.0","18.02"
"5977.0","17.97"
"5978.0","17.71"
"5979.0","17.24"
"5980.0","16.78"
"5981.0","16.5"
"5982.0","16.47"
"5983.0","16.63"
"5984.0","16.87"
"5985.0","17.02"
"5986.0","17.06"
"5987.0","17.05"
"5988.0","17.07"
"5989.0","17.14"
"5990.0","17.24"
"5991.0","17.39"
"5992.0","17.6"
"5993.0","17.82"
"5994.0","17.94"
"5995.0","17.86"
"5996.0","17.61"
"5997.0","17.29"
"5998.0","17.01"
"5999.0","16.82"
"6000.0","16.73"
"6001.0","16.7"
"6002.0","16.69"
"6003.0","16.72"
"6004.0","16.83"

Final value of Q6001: 16.7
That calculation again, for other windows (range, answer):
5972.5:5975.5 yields 17.9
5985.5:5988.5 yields 17.1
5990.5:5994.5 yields 17.7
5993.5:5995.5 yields 17.9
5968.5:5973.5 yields 18.2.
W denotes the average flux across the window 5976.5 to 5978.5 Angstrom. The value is 17.8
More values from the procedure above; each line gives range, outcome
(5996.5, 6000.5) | 17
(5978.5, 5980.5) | 17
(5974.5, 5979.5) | 17.8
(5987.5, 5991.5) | 17.2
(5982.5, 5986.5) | 16.9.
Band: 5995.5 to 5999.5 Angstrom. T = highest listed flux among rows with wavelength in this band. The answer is 17.61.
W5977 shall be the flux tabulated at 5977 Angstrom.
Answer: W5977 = 17.97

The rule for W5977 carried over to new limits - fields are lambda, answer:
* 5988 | 17.07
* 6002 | 16.69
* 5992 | 17.6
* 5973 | 17.93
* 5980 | 16.78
